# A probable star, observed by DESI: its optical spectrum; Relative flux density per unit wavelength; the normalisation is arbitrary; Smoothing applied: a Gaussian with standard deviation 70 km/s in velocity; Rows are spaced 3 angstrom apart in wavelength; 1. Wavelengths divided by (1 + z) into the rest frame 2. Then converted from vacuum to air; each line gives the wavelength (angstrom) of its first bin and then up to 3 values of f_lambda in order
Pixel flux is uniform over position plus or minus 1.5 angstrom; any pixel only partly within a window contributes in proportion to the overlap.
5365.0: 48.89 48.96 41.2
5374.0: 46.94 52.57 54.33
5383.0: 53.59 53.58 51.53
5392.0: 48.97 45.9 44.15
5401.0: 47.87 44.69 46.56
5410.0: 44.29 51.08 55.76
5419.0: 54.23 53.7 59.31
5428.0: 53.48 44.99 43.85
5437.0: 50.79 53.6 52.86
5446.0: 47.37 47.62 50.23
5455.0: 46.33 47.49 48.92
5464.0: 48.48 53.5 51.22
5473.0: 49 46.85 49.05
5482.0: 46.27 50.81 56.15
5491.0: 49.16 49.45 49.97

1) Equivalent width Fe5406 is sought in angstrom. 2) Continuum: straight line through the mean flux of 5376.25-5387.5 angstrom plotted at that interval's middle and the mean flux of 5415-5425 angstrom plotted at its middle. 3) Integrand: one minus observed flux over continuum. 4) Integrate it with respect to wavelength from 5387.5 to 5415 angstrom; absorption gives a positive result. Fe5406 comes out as 3.6 angstrom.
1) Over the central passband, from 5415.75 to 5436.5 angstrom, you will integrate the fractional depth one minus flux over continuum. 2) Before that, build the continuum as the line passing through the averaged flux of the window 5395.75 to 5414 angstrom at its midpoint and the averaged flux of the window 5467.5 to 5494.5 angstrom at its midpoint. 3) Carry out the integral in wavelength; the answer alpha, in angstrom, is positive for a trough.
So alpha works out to -2.0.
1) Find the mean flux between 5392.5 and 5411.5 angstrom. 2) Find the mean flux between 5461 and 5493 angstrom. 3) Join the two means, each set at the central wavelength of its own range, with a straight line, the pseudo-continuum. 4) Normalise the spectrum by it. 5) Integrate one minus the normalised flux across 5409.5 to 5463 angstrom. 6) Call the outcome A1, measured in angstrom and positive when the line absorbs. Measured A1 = -3.12 angstrom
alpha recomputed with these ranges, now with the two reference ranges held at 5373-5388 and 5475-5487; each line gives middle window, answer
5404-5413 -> 0.9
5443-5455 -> 0.3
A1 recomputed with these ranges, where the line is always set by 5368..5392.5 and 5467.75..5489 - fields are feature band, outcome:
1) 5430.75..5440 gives 0.4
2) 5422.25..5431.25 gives -0.7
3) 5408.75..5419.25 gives -0.2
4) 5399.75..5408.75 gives 0.7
